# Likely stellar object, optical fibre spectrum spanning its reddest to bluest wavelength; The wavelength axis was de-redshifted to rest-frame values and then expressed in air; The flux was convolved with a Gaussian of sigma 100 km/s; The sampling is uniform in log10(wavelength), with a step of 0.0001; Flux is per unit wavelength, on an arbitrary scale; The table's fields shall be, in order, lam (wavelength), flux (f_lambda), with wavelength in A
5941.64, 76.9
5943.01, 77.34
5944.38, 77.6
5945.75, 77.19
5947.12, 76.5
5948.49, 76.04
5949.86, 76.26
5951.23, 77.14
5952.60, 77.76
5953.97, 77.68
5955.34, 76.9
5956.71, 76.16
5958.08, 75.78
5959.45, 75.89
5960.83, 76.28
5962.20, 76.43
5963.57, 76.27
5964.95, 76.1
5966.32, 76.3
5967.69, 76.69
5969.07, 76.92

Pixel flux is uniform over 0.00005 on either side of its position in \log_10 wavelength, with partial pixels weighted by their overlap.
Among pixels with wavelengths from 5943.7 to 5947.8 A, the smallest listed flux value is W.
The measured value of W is 76.5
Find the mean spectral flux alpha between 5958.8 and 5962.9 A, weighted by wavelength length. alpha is 76.2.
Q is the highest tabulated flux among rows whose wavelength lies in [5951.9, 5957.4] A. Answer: 77.76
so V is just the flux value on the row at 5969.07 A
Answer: 76.92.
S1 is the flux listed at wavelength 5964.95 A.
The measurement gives 76.1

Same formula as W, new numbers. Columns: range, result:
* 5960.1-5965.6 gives 76.1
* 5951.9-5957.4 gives 76.16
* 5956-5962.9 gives 75.78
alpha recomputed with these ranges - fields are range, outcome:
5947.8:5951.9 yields 76.5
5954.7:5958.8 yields 76.4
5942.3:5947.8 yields 77.1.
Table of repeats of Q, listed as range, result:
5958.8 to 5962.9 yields 76.43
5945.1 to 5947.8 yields 77.19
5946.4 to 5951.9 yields 77.14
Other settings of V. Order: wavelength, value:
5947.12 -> 76.5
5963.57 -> 76.27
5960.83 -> 76.28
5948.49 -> 76.04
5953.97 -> 77.68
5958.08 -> 75.78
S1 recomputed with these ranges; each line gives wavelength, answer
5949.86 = 76.26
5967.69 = 76.69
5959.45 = 75.89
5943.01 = 77.34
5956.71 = 76.16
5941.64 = 76.9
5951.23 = 77.14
